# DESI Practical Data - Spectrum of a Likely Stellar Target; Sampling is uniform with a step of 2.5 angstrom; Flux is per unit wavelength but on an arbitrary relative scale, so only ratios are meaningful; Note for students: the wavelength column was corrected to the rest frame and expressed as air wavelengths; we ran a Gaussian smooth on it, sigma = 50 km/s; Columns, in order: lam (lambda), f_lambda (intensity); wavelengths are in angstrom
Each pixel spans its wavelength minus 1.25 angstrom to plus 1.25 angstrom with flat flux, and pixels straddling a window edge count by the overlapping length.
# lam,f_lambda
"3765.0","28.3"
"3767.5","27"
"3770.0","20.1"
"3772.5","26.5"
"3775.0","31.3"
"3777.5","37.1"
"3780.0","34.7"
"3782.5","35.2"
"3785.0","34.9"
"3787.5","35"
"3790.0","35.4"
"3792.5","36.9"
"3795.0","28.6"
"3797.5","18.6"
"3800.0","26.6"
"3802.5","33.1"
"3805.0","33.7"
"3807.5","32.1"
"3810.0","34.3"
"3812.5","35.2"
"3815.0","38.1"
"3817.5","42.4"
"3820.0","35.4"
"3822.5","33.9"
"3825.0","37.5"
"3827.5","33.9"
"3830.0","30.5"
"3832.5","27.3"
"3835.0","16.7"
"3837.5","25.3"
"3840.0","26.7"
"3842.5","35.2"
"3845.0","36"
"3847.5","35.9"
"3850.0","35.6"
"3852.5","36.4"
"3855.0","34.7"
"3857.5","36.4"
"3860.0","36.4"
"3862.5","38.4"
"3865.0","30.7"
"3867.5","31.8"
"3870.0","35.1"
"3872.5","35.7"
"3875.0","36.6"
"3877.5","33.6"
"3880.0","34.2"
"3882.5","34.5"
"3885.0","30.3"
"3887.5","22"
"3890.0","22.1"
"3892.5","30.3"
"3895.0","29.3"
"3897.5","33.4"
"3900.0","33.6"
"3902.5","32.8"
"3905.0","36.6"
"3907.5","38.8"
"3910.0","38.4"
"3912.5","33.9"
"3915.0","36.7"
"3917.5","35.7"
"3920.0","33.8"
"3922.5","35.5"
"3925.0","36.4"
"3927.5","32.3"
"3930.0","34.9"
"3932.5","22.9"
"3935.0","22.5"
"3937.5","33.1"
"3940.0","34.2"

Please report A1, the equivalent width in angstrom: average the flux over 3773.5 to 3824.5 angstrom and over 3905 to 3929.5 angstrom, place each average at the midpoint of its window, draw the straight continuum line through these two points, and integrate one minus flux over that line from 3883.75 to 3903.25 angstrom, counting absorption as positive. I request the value 3.4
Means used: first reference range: 33.6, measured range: 29.1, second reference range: 35.7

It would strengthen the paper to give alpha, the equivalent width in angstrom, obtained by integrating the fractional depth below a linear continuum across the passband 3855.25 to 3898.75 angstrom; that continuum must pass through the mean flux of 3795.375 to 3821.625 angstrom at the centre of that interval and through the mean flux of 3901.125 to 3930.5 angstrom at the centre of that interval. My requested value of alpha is 2.6 angstrom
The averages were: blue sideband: 32.8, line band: 32.5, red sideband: 35.5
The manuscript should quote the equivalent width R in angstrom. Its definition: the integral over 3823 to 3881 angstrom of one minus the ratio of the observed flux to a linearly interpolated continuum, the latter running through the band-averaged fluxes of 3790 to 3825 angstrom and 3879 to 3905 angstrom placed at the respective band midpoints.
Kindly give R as -2.4 angstrom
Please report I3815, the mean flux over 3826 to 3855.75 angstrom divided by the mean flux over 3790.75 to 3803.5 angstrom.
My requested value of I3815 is 1.08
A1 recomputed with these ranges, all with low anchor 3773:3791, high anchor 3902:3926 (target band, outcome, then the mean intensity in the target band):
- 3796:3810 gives 2.2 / 29.3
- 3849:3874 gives 0.2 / 35.1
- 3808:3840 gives 2.4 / 32.3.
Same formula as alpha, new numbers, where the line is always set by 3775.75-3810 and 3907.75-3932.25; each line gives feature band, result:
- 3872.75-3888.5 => 0.9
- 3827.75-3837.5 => 2.2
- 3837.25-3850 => 0.3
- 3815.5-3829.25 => -1.4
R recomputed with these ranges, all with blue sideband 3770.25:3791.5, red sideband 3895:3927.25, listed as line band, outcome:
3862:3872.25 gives 0.18 angstrom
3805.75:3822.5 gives -1.16 angstrom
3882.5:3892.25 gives 2.29 angstrom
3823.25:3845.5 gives 2.74 angstrom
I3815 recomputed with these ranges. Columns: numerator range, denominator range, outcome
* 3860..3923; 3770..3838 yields 1.04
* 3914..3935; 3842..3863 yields 0.91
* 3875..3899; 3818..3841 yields 1.01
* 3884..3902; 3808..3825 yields 0.79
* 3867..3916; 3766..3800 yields 1.07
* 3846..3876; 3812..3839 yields 1.09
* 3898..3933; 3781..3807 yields 1.09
